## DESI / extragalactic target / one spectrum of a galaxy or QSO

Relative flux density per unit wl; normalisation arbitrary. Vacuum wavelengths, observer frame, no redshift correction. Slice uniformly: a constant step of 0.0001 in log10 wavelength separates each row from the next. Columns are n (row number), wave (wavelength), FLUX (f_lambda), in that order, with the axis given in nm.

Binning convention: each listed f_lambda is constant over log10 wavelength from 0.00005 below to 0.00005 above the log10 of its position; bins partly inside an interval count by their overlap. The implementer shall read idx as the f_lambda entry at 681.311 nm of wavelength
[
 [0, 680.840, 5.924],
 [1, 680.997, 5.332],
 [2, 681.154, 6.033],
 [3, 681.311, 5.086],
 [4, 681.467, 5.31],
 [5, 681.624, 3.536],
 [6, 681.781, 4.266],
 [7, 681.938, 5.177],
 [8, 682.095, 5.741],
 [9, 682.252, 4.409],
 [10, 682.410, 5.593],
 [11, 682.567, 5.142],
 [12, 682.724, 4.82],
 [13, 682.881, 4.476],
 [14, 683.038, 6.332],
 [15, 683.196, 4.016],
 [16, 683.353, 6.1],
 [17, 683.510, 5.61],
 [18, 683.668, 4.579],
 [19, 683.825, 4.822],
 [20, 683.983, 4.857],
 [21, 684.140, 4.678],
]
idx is 5.086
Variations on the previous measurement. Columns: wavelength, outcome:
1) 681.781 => 4.266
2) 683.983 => 4.857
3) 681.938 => 5.177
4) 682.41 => 5.593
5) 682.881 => 4.476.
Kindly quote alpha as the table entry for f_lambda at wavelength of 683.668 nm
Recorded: 4.579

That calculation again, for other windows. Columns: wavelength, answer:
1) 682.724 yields 4.82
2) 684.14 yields 4.678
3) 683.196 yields 4.016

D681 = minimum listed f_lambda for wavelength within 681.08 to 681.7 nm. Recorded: 3.536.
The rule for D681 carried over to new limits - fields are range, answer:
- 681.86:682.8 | 4.409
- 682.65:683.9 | 4.016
